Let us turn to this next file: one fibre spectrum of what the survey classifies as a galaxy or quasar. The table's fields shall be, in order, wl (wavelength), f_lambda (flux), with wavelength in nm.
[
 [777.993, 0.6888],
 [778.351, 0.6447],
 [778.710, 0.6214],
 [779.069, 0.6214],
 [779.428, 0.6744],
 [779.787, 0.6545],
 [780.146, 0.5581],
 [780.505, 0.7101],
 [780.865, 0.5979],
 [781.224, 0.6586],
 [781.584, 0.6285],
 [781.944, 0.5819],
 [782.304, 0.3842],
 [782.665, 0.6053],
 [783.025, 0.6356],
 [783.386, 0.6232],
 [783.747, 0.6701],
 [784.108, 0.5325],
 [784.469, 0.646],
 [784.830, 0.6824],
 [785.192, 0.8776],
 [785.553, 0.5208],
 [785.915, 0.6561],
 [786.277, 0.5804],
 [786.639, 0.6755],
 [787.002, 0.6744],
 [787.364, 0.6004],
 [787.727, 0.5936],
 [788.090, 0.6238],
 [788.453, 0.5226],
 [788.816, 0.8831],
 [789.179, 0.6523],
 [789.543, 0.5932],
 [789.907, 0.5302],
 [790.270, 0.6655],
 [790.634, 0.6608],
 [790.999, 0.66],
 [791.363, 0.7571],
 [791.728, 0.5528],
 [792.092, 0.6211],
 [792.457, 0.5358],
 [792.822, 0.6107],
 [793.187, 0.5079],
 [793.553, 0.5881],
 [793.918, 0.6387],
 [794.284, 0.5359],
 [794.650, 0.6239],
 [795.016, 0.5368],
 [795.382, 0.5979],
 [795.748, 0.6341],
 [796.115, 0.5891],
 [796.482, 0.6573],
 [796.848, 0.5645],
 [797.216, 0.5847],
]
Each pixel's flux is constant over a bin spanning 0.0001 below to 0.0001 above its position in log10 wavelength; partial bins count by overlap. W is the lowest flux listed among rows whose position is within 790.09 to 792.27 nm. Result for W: 0.5528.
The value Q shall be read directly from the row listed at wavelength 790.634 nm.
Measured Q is 0.6608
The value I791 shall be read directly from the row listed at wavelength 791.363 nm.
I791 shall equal 0.7571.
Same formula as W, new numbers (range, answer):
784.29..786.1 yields 0.5208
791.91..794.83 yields 0.5079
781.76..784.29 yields 0.3842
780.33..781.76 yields 0.5979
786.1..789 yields 0.5226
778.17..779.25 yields 0.6214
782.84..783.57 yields 0.6232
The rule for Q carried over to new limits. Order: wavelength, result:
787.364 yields 0.6004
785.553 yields 0.5208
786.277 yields 0.5804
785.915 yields 0.6561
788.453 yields 0.5226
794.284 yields 0.5359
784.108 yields 0.5325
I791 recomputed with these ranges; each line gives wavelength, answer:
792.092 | 0.6211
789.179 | 0.6523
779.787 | 0.6545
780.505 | 0.7101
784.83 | 0.6824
